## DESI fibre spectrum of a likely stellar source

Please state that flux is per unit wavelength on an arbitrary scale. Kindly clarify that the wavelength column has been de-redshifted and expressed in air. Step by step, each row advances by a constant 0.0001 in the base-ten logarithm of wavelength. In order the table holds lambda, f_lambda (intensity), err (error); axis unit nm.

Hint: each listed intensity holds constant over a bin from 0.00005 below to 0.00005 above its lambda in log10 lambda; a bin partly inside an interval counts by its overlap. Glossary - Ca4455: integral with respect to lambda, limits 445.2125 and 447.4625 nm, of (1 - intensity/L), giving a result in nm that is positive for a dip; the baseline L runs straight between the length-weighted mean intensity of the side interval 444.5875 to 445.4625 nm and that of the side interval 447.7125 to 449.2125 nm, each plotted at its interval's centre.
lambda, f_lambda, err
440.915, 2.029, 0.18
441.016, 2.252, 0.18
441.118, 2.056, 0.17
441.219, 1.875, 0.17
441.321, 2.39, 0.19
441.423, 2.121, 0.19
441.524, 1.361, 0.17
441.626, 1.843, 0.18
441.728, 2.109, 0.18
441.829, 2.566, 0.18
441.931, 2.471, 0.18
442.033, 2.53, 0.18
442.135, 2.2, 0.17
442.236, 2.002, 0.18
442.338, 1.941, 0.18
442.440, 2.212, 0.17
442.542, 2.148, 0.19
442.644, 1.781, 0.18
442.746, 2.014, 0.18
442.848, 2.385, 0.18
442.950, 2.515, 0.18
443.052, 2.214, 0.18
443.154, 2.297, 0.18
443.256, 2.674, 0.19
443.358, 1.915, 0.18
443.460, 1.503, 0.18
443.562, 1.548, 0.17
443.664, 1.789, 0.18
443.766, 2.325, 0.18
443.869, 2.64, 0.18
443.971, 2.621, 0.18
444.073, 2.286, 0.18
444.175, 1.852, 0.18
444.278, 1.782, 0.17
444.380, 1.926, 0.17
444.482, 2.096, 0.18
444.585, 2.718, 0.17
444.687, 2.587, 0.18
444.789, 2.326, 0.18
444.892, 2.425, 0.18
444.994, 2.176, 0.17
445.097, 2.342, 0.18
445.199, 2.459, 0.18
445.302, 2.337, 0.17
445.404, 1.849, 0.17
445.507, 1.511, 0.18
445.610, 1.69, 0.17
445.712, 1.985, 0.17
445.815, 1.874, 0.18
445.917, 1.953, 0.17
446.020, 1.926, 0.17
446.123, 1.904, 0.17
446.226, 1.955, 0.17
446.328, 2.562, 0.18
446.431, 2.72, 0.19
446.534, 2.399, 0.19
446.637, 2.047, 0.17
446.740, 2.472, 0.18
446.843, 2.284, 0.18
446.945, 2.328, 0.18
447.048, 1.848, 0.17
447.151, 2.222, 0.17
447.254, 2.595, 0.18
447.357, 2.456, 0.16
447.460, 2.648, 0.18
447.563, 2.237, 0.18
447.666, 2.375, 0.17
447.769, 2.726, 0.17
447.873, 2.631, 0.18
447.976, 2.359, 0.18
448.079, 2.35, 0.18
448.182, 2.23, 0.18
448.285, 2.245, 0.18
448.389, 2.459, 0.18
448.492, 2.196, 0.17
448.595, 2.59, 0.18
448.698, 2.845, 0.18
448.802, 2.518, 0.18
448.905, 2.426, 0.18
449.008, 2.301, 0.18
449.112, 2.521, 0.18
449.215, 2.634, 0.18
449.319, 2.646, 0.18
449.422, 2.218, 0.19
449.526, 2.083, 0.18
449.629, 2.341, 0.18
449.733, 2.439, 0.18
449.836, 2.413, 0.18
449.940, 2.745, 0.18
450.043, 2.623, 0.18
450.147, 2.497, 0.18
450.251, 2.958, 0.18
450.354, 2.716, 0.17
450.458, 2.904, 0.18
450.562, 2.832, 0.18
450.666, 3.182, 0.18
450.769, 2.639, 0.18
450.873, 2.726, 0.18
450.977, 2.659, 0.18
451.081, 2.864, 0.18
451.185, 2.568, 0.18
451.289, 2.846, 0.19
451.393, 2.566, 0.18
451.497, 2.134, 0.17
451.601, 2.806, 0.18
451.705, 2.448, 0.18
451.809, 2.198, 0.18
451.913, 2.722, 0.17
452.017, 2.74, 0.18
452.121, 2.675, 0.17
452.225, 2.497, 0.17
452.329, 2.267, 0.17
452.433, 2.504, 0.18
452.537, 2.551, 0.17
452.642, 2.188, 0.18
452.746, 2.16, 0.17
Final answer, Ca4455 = 0.21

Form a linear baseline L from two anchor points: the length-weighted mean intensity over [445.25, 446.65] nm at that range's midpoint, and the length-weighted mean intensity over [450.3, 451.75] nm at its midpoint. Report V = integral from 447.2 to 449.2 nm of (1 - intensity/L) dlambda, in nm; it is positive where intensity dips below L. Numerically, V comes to -0.10 nm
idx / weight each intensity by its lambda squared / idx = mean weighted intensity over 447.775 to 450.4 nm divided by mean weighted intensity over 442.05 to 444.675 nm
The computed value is 1.19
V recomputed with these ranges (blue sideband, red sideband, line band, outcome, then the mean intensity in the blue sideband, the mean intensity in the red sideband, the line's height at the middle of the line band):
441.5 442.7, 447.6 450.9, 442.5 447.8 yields 0.228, 2.11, 2.54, 2.29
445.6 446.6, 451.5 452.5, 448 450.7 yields -0.218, 2.11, 2.52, 2.34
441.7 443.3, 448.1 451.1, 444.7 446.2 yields 0.198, 2.25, 2.56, 2.38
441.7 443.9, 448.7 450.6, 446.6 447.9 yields 0.024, 2.17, 2.55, 2.42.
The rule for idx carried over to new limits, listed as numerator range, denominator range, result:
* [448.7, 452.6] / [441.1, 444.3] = 1.26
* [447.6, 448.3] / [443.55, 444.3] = 1.15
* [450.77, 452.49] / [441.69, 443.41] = 1.20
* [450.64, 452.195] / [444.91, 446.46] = 1.30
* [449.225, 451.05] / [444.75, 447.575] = 1.22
